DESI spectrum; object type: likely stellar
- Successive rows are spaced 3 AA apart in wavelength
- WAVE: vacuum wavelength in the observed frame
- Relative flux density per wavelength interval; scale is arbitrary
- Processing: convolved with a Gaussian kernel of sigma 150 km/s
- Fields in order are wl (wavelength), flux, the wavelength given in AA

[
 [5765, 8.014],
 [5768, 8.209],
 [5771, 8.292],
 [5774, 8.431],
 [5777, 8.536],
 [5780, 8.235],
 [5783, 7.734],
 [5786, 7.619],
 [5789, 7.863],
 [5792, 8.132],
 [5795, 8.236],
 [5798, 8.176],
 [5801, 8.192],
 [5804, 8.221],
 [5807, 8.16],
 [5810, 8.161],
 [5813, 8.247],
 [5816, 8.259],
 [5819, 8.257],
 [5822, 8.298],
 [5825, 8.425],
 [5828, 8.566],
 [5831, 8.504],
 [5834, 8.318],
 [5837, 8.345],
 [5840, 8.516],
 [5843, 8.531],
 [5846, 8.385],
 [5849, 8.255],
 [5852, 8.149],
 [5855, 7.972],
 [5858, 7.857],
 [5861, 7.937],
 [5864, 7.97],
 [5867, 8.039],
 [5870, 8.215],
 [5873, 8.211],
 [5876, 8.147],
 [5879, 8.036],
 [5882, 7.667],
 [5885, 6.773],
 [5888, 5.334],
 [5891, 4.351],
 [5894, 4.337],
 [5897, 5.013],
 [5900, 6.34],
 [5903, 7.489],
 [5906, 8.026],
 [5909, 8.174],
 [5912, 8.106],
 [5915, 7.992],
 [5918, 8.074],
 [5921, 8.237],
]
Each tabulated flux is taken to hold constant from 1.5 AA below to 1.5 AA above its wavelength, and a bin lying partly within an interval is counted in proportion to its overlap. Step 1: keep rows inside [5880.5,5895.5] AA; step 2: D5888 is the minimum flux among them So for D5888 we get 4.337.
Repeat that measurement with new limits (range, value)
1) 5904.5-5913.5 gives 8.026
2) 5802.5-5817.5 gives 8.16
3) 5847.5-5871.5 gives 7.857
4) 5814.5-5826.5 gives 8.257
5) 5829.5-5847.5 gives 8.318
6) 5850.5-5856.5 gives 7.972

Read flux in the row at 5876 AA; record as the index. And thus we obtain 8.147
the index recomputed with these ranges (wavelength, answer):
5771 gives 8.292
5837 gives 8.345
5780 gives 8.235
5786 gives 7.619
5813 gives 8.247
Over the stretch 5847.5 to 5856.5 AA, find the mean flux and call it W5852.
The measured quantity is 8.13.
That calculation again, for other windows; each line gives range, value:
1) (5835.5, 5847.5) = 8.44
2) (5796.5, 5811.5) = 8.18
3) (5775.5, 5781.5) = 8.39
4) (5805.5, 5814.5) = 8.19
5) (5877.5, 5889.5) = 6.95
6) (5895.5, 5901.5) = 5.68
